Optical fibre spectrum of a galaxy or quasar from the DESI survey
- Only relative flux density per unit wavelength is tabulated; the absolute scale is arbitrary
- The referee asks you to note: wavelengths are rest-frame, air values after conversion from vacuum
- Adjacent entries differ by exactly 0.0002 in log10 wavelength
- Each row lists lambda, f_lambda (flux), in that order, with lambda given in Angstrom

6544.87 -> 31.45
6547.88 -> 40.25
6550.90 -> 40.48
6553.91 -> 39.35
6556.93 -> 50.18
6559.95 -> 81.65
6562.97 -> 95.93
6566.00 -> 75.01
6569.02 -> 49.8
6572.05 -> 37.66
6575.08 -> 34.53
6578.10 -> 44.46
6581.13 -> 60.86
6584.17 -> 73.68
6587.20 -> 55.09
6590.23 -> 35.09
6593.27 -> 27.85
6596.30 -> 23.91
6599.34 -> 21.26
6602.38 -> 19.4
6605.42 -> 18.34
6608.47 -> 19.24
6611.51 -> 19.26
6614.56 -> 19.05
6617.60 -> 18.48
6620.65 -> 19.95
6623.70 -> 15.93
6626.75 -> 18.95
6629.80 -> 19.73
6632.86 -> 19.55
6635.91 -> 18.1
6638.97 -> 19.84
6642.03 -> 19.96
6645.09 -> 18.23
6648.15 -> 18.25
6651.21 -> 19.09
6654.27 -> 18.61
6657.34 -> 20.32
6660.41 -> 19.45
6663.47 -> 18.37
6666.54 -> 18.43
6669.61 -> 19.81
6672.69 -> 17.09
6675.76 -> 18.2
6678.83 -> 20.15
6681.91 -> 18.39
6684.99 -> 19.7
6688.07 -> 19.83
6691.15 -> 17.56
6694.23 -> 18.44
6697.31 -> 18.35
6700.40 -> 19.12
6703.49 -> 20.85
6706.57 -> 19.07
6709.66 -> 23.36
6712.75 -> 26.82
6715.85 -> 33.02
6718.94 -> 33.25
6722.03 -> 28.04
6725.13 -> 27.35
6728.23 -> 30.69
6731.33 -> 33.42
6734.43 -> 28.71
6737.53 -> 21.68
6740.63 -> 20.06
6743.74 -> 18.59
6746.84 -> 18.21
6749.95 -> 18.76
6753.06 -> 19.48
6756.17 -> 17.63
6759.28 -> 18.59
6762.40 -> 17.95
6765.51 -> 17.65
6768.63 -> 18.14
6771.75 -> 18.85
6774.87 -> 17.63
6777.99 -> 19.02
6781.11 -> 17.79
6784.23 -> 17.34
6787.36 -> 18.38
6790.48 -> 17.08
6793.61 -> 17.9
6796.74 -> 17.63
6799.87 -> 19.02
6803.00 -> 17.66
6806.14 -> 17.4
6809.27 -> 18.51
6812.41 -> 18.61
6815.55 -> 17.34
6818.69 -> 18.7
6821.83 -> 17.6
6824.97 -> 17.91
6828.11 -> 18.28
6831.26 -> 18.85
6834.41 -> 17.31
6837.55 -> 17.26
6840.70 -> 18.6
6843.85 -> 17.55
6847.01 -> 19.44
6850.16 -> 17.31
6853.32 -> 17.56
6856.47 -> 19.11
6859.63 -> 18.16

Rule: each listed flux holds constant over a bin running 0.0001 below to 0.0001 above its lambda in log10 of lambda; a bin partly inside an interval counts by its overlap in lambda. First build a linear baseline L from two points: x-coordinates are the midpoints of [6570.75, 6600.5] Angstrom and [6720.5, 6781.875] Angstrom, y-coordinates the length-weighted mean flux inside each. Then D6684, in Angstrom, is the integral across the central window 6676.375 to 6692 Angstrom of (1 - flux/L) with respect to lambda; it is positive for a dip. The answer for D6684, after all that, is 5.5 Angstrom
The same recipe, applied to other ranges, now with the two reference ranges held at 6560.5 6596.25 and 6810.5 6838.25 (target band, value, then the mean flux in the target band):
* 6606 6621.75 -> 9.5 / 19.1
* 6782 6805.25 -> 4.7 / 17.8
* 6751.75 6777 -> 7.9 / 18.2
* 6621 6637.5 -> 9.8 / 18.6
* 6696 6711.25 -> 6.5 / 20.2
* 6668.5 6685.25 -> 8.7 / 18.8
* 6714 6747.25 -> 4.9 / 26.9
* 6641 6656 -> 8.5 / 18.8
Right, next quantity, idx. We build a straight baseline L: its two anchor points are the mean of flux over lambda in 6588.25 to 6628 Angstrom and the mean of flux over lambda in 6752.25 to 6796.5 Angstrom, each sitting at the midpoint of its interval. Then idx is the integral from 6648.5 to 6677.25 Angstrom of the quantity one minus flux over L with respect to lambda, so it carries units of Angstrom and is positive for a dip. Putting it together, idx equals 2.39 Angstrom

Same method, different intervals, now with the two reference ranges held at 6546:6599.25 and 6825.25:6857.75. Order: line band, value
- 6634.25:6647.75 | 7.38 Angstrom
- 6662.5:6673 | 5.45 Angstrom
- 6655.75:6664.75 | 4.59 Angstrom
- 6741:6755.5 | 5.15 Angstrom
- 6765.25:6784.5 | 5.82 Angstrom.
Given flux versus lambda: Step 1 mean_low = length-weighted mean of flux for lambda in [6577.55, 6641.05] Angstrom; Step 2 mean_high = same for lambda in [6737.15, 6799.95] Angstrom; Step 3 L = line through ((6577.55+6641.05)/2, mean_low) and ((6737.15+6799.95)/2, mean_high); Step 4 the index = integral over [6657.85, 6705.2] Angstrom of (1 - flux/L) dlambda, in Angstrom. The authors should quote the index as 9.0 Angstrom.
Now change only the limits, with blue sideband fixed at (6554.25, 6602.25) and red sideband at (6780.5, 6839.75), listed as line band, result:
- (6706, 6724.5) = 1.92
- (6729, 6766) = 7.69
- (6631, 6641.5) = 5.67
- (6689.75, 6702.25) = 5.65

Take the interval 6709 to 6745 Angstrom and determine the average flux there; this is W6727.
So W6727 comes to 27.2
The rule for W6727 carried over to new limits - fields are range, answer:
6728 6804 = 19.7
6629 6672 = 19.1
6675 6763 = 22.3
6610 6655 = 18.9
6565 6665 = 28.1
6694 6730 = 25.2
